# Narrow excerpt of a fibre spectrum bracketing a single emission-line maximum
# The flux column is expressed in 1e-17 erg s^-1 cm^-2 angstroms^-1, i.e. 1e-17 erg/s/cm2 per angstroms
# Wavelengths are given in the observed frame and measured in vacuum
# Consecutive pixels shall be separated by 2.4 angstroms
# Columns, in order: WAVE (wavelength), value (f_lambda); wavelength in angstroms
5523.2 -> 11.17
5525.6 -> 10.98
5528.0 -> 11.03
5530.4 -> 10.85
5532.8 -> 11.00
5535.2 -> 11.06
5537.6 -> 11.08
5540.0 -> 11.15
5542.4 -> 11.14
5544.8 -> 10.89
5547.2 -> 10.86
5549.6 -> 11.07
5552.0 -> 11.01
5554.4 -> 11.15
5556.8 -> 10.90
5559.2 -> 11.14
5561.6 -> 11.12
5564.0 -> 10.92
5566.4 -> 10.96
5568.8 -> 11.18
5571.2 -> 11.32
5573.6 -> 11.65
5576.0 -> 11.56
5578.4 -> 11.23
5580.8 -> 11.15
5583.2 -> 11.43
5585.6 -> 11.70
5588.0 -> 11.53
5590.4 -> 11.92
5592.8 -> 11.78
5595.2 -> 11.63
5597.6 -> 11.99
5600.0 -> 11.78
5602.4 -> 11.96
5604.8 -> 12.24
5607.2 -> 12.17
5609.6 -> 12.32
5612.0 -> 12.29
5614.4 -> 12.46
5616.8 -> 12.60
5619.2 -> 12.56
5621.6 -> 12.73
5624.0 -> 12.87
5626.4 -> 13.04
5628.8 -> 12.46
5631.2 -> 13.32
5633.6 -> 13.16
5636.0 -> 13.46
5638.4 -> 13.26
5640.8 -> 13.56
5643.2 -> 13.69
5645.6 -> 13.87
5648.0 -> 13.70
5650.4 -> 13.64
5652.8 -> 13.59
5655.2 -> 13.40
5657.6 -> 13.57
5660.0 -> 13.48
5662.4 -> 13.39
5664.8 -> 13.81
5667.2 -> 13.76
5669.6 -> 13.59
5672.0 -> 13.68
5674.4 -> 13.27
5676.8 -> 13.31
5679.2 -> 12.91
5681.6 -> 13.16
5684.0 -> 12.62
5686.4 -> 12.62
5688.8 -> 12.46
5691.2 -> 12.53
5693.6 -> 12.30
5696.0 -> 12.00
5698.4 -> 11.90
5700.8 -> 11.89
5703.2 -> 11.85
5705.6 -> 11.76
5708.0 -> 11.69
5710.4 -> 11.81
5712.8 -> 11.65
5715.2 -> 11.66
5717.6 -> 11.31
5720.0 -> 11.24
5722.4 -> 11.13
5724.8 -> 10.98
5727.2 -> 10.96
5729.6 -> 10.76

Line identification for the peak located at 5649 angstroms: C III] 1909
